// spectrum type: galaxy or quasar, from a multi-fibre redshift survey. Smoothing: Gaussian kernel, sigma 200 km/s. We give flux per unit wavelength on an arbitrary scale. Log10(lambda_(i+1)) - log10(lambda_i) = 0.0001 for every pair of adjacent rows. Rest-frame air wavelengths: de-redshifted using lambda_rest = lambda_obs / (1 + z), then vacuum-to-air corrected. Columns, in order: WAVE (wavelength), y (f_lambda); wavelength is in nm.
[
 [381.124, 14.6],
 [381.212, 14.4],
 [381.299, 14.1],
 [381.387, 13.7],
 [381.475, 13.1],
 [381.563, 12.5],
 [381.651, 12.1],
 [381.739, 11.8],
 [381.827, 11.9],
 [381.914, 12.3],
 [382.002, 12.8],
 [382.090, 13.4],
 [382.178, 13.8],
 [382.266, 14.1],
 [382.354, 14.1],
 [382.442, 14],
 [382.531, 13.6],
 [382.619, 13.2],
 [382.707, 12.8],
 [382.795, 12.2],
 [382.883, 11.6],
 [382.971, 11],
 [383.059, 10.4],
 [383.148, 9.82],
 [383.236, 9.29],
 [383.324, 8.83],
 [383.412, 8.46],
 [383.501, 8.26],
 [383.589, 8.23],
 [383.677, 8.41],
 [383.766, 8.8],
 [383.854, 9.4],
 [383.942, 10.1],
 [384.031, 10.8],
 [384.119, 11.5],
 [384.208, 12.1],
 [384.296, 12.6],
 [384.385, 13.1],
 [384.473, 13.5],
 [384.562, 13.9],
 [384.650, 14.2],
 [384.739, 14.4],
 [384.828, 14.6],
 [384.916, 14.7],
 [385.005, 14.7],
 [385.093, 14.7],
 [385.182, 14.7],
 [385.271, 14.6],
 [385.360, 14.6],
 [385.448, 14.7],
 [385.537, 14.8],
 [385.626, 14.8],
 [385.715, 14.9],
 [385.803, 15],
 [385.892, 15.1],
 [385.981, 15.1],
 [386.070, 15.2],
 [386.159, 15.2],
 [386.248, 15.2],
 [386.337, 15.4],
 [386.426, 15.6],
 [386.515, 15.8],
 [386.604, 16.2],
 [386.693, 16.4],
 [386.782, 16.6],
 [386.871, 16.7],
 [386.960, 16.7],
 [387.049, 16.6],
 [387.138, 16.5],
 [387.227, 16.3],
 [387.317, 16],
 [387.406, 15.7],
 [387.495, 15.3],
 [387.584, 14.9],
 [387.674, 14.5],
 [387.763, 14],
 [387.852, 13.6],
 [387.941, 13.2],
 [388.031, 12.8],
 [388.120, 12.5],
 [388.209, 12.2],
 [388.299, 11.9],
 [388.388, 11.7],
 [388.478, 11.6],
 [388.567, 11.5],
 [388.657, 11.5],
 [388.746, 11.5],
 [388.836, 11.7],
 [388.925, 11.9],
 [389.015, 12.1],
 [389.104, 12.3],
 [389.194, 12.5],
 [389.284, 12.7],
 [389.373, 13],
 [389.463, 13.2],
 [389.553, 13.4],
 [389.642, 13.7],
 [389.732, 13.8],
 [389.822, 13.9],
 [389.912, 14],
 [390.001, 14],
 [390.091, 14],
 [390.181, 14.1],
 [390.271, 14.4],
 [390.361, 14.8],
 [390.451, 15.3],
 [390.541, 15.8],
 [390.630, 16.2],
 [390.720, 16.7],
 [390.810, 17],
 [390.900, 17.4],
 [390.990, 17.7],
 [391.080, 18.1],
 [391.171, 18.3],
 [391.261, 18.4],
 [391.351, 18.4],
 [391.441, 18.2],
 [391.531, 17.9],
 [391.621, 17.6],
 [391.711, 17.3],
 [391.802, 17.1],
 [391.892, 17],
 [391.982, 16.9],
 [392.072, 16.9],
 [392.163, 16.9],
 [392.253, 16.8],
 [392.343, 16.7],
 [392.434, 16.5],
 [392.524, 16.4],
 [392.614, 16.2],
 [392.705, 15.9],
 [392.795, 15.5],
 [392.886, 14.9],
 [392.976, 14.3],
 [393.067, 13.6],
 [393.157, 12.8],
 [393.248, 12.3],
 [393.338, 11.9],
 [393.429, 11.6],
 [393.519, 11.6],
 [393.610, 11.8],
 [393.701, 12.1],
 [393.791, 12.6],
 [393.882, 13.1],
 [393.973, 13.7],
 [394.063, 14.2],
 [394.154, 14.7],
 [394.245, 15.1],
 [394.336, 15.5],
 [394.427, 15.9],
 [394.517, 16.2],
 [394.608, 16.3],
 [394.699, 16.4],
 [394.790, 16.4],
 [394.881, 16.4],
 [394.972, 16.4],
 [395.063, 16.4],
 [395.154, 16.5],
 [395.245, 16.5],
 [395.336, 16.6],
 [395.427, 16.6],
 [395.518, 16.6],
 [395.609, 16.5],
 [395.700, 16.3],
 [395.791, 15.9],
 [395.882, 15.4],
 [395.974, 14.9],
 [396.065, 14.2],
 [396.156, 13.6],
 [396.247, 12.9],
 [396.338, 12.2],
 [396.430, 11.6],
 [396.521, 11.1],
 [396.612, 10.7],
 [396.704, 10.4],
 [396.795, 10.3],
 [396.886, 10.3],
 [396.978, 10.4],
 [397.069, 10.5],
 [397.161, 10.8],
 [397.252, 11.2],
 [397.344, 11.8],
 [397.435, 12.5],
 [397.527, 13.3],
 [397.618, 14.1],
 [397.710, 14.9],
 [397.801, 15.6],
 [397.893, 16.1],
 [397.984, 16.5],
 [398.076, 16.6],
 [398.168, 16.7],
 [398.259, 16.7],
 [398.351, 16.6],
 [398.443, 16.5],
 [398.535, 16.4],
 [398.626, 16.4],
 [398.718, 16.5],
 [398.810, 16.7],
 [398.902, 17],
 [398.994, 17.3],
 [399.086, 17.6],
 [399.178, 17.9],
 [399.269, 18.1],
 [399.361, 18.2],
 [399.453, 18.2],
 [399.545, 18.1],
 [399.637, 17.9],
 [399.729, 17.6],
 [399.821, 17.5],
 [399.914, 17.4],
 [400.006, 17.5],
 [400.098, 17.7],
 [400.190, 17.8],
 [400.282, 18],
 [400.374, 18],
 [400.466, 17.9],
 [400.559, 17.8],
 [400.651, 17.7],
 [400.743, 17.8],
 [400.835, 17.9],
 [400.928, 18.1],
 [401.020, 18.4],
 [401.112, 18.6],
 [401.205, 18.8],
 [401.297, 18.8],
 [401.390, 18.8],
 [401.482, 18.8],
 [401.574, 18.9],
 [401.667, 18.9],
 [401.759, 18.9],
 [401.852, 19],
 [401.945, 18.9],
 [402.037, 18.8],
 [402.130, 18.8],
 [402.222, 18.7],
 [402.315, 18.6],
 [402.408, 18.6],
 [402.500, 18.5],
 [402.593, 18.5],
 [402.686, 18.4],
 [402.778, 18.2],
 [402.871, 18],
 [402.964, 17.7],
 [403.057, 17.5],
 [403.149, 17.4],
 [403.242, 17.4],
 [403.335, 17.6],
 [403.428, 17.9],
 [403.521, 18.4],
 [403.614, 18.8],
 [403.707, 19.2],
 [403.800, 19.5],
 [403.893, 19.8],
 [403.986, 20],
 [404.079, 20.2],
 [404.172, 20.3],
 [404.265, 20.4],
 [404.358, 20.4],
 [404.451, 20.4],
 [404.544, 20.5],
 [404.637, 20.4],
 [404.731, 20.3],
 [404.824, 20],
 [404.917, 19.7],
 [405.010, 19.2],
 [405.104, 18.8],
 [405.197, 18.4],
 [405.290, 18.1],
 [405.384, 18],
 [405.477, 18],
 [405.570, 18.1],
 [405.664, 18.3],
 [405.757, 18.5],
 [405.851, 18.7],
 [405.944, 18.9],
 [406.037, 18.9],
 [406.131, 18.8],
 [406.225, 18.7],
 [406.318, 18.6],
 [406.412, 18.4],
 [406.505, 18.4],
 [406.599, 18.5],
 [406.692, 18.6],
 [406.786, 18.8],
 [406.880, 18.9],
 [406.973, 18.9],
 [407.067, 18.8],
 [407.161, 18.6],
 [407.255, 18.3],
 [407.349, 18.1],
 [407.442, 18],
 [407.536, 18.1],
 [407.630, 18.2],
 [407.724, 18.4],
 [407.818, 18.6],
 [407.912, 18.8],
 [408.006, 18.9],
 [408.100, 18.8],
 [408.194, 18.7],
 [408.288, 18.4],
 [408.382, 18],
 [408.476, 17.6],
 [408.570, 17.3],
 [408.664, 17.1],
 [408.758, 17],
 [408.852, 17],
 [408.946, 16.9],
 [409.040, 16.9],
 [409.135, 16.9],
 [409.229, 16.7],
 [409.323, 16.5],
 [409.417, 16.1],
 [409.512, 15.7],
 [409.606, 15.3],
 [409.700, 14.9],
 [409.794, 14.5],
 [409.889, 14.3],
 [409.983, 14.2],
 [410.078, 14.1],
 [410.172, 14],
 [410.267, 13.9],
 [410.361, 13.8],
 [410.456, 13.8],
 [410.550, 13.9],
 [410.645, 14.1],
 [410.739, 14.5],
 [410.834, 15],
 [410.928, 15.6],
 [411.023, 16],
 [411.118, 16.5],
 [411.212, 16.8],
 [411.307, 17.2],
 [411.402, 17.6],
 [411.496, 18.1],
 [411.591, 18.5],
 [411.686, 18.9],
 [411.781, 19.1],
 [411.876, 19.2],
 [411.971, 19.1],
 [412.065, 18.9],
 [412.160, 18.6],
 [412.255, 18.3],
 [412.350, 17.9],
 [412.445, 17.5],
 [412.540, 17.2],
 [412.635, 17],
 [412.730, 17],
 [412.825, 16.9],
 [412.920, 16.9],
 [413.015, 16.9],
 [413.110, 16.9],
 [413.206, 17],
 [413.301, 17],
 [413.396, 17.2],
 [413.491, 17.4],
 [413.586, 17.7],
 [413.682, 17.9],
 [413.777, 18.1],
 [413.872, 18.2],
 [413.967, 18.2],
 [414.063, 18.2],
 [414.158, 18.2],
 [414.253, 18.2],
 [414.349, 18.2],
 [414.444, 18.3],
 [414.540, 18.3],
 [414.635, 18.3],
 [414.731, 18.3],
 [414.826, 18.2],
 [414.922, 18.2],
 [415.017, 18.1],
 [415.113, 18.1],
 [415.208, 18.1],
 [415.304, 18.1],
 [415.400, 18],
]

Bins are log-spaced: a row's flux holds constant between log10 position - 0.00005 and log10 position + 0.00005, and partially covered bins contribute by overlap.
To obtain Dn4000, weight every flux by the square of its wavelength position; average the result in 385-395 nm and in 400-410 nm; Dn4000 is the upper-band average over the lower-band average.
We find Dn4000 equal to 1.32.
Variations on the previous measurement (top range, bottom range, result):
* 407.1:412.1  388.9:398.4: 1.24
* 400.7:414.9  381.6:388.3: 1.49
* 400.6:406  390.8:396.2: 1.26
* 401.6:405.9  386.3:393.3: 1.35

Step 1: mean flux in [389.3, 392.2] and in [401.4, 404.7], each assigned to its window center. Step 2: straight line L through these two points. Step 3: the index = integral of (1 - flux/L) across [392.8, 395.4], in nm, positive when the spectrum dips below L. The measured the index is 0.35 nm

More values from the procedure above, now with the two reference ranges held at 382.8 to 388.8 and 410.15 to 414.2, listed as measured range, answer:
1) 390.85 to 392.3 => -0.35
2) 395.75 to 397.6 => 0.33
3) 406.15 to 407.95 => -0.24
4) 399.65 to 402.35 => -0.49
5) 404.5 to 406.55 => -0.36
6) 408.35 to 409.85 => 0.01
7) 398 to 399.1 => -0.12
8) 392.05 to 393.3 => -0.09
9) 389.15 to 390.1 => 0.03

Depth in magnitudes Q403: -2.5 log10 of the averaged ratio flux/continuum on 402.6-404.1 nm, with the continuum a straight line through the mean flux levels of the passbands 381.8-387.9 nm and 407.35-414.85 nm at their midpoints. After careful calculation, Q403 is -0.15 mag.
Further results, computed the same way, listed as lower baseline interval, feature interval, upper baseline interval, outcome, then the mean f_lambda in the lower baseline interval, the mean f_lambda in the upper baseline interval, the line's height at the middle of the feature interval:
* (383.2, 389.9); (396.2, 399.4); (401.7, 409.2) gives 0.15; 13.4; 18.6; 16.5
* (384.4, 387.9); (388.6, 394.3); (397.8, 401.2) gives 0.09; 15.1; 17.4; 16.1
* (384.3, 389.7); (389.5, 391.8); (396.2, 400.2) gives -0.11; 14.2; 15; 14.5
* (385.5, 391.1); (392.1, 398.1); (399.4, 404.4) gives 0.15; 14.5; 18.5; 16.5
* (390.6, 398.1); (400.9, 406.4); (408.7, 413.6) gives -0.19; 14.9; 16.5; 15.8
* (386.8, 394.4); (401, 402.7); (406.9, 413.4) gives -0.17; 14.7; 17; 16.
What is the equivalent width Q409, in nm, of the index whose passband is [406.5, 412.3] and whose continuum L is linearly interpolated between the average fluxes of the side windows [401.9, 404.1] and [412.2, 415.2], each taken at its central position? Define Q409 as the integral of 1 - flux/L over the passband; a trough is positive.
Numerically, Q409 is 0.32 nm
